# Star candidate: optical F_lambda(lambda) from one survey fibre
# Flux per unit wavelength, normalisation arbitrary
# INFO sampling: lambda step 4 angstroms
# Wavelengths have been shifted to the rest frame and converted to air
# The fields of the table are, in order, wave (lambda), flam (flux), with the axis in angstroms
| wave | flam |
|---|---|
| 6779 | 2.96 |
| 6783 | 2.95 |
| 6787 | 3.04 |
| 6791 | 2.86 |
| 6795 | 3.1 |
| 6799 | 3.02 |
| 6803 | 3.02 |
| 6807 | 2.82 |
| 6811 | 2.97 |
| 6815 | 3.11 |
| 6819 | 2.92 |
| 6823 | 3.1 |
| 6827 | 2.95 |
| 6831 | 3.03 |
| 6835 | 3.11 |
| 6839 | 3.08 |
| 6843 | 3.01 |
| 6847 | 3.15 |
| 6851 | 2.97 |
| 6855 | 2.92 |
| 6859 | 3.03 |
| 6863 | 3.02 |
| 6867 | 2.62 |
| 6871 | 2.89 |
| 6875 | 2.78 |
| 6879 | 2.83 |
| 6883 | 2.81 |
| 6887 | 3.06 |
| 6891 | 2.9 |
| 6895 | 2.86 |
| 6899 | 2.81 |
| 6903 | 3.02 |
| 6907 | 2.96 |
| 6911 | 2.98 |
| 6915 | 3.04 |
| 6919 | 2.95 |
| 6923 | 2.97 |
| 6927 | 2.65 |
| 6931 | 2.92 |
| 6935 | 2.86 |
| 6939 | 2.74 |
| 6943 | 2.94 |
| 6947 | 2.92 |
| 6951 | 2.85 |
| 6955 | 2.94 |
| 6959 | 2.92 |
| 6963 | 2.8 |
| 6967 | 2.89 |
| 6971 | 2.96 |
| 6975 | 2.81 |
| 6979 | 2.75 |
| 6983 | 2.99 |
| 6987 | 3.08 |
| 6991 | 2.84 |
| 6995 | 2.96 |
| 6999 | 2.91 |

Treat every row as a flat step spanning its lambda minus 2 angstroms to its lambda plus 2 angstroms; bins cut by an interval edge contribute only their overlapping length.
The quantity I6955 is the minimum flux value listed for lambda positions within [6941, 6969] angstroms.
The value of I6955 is 2.8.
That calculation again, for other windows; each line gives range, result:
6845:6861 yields 2.92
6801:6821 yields 2.82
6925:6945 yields 2.65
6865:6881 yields 2.62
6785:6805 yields 2.86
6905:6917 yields 2.96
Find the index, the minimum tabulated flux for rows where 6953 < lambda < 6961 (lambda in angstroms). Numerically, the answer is 2.92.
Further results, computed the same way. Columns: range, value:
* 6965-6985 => 2.75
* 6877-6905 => 2.81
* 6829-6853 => 2.97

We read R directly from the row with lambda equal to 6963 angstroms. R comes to 2.8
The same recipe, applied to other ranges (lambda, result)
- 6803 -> 3.02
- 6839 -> 3.08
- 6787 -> 3.04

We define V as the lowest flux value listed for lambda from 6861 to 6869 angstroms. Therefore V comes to 2.62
